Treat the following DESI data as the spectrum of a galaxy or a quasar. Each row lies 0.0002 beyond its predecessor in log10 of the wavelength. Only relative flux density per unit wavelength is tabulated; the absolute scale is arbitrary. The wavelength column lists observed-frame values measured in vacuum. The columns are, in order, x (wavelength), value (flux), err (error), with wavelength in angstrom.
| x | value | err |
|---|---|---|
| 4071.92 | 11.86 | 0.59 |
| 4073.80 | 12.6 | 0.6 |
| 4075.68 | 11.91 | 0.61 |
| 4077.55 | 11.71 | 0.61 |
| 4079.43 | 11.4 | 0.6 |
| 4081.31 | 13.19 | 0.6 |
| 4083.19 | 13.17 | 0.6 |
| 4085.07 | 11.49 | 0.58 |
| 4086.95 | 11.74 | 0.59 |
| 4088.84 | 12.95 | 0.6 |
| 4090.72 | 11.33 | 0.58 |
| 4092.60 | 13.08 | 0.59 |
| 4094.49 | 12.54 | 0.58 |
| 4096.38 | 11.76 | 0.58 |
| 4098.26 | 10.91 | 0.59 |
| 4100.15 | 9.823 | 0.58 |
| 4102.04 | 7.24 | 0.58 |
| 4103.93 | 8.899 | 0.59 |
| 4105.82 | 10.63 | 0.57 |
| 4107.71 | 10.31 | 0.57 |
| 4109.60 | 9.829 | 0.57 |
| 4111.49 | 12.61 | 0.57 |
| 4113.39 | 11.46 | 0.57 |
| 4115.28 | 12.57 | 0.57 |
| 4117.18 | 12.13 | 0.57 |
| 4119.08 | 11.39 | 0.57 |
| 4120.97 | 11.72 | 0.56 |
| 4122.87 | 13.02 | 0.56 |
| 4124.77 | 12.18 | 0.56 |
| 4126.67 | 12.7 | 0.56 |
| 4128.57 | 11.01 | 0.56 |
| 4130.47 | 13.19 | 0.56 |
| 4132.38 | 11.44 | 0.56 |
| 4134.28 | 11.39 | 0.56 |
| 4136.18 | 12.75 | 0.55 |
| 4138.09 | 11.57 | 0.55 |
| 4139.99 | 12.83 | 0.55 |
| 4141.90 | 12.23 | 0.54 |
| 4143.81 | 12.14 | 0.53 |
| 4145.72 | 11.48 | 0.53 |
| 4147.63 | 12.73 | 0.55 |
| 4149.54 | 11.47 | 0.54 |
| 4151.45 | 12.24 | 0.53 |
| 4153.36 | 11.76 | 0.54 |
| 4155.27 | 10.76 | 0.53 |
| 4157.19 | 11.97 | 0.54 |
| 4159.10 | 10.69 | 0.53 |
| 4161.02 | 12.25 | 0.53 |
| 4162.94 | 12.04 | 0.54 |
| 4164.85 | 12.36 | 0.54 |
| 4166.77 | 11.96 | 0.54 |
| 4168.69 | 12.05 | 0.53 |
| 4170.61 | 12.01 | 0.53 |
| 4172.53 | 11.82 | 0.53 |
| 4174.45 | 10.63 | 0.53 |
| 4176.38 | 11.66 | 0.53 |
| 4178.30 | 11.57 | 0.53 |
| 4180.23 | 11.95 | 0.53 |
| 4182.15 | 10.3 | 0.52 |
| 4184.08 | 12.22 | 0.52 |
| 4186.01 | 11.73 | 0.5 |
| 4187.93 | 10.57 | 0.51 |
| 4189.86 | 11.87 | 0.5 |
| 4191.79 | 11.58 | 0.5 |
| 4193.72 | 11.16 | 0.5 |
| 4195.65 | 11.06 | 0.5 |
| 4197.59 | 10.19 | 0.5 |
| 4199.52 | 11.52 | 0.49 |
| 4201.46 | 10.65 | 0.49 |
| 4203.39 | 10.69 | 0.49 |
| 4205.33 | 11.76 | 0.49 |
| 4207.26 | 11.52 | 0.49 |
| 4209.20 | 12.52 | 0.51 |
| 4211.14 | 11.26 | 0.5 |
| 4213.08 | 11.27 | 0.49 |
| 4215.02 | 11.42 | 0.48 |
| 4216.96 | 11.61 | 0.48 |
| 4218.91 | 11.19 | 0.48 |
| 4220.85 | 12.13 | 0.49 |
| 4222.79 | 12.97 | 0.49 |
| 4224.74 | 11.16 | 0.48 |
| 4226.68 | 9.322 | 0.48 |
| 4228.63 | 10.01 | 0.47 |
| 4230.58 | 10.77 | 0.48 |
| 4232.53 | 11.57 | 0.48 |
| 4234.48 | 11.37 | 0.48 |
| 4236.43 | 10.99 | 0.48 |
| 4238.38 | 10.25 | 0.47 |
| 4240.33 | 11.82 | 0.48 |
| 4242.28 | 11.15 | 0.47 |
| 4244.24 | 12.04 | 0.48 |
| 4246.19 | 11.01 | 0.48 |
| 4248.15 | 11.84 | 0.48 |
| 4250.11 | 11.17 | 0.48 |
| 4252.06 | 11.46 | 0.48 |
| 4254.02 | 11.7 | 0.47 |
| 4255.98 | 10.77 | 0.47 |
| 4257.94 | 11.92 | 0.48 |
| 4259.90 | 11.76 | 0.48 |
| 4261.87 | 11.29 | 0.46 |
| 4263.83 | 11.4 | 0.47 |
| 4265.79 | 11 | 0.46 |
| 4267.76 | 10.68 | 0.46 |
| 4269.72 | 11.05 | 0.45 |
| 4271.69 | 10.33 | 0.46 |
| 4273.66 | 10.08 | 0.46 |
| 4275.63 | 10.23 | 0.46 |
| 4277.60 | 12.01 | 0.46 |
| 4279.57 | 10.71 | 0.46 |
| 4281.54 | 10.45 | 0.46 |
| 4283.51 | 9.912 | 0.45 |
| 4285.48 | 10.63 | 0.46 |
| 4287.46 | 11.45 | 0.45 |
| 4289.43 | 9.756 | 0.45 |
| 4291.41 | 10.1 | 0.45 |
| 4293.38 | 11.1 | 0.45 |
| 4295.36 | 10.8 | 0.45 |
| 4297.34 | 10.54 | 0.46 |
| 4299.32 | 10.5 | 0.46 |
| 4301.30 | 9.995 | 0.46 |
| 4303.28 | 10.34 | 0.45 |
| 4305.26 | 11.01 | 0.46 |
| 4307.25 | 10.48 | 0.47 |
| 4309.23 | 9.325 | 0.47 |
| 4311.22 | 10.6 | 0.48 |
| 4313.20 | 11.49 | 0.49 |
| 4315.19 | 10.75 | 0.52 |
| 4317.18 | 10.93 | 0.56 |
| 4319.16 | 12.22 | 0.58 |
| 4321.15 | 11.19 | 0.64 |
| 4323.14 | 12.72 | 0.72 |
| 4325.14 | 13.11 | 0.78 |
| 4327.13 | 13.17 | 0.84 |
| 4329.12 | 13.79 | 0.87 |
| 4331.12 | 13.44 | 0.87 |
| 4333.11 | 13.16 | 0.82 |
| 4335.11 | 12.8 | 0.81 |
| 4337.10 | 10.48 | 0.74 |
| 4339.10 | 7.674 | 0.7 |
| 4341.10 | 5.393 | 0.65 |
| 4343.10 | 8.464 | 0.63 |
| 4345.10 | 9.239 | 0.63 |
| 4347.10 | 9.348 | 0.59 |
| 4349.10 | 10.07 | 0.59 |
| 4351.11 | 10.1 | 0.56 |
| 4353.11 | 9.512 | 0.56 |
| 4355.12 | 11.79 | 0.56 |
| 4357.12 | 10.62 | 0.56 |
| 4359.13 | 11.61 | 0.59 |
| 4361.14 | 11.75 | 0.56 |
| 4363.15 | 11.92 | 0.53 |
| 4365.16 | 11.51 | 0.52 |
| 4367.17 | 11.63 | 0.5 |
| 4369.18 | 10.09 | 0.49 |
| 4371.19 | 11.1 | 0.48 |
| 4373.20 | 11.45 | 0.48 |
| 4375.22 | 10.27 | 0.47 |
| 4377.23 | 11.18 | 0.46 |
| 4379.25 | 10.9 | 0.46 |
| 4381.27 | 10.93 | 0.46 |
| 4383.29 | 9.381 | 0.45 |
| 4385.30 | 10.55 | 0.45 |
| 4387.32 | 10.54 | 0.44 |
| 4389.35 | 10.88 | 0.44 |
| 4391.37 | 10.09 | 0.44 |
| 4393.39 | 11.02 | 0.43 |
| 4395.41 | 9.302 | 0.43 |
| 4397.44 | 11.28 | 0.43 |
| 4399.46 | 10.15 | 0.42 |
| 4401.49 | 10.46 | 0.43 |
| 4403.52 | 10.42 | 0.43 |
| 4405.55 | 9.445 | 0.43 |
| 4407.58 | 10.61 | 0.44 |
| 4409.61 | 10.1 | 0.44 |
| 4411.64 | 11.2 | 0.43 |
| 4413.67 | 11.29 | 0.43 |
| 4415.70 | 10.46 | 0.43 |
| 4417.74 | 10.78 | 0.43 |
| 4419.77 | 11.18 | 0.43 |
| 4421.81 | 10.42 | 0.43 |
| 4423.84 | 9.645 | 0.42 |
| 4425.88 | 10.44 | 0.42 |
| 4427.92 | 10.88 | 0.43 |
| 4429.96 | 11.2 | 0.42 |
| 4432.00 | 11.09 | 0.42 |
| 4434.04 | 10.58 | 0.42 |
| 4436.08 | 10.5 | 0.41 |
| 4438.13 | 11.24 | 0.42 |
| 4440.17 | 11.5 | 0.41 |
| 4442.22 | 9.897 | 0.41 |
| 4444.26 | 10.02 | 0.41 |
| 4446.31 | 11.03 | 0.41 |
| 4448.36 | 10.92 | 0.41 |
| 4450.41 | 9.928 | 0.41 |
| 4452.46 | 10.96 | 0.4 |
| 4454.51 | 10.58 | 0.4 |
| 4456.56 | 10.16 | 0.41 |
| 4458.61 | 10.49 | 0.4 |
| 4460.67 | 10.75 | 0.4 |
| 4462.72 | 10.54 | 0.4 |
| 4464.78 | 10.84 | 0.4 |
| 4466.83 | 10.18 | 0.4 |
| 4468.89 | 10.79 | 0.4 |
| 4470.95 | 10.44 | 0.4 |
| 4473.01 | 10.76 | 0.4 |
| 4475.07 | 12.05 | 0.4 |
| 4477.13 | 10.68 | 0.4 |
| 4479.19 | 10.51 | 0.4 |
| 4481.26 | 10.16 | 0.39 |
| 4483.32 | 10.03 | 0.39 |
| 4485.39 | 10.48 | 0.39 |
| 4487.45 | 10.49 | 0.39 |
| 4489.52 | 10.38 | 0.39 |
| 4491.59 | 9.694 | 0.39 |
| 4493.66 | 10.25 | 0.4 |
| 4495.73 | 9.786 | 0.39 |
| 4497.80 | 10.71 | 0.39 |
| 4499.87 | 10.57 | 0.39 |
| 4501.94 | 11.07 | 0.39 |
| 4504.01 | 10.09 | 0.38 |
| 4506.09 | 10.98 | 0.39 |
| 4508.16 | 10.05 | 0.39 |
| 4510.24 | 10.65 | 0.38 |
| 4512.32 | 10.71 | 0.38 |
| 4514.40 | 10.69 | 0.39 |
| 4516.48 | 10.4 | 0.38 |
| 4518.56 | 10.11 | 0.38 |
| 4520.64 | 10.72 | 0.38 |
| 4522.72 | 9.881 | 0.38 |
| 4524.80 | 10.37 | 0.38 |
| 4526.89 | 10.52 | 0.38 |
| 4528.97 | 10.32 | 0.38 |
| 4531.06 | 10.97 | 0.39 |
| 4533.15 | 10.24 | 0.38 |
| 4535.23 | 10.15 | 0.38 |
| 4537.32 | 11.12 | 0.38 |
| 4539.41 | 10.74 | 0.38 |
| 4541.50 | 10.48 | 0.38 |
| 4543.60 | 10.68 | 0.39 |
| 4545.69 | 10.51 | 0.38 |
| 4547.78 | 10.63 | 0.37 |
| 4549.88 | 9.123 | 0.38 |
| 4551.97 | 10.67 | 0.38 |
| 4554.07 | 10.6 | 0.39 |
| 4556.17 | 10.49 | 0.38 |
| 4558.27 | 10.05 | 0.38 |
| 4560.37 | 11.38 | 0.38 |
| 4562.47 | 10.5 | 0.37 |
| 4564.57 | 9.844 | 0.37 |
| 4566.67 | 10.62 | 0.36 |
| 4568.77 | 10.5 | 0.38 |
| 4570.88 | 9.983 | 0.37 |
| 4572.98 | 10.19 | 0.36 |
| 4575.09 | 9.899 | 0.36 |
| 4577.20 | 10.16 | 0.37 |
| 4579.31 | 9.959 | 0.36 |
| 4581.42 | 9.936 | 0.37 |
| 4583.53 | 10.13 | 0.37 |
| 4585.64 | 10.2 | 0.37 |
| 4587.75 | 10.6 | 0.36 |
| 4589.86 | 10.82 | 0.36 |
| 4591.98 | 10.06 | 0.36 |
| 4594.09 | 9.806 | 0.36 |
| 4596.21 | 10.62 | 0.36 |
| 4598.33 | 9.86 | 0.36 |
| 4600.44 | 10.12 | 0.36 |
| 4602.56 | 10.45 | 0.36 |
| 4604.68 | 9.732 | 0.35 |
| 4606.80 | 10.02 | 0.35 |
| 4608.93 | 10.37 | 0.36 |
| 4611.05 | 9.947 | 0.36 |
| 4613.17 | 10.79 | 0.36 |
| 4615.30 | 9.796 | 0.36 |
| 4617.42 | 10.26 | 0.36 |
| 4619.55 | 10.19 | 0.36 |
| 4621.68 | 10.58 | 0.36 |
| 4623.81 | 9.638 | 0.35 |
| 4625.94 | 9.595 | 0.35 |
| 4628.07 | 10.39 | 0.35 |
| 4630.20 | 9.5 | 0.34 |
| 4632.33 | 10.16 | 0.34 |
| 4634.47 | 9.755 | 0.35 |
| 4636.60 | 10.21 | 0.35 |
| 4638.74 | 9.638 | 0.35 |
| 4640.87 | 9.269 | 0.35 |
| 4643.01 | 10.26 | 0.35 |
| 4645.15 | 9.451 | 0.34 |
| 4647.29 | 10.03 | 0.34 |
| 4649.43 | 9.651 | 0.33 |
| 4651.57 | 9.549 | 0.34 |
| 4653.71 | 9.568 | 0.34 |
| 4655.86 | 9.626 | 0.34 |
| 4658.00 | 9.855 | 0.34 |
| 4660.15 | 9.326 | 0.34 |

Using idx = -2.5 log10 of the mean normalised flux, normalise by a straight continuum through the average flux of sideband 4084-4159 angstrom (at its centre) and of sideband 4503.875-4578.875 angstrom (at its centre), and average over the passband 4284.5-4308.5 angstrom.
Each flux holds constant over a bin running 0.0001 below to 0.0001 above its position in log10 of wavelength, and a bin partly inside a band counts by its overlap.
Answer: 0.06 mag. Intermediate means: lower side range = 11.6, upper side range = 10.4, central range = 10.5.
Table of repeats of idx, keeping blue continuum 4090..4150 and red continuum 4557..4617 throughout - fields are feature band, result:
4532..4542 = -0.02 mag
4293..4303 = 0.05 mag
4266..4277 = 0.06 mag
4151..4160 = 0.00 mag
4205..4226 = -0.04 mag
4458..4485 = -0.01 mag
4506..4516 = -0.01 mag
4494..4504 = 0.00 mag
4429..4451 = -0.01 mag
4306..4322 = 0.01 mag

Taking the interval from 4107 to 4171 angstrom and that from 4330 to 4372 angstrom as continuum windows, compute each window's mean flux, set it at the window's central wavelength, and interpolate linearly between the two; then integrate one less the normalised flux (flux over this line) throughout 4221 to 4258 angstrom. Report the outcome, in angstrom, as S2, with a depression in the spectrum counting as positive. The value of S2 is 0.1 angstrom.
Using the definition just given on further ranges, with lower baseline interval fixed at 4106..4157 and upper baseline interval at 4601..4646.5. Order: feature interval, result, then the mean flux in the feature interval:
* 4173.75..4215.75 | 1.1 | 11.3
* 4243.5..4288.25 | 1.1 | 11.1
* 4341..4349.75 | 1.8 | 8.76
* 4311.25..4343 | -0.7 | 11.4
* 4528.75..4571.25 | -0.8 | 10.5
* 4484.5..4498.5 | 0.3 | 10.2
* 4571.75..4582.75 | 0.2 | 10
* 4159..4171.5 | -0.3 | 12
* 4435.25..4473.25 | 0.1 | 10.6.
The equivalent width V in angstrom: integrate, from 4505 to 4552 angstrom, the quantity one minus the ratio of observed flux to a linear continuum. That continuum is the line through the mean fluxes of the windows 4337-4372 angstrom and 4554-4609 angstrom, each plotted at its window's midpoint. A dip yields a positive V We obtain -1.1 angstrom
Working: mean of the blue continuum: 10.1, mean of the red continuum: 10.2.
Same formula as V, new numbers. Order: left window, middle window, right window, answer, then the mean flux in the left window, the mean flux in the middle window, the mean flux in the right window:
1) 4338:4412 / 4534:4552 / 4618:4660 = -0.78 angstrom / 10.3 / 10.4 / 9.83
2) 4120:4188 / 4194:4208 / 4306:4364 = 0.68 angstrom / 11.9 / 11.1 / 10.9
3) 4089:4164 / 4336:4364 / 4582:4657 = 2.64 angstrom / 11.6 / 9.86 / 10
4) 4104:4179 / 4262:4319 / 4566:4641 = 2.92 angstrom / 11.8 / 10.7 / 10.1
